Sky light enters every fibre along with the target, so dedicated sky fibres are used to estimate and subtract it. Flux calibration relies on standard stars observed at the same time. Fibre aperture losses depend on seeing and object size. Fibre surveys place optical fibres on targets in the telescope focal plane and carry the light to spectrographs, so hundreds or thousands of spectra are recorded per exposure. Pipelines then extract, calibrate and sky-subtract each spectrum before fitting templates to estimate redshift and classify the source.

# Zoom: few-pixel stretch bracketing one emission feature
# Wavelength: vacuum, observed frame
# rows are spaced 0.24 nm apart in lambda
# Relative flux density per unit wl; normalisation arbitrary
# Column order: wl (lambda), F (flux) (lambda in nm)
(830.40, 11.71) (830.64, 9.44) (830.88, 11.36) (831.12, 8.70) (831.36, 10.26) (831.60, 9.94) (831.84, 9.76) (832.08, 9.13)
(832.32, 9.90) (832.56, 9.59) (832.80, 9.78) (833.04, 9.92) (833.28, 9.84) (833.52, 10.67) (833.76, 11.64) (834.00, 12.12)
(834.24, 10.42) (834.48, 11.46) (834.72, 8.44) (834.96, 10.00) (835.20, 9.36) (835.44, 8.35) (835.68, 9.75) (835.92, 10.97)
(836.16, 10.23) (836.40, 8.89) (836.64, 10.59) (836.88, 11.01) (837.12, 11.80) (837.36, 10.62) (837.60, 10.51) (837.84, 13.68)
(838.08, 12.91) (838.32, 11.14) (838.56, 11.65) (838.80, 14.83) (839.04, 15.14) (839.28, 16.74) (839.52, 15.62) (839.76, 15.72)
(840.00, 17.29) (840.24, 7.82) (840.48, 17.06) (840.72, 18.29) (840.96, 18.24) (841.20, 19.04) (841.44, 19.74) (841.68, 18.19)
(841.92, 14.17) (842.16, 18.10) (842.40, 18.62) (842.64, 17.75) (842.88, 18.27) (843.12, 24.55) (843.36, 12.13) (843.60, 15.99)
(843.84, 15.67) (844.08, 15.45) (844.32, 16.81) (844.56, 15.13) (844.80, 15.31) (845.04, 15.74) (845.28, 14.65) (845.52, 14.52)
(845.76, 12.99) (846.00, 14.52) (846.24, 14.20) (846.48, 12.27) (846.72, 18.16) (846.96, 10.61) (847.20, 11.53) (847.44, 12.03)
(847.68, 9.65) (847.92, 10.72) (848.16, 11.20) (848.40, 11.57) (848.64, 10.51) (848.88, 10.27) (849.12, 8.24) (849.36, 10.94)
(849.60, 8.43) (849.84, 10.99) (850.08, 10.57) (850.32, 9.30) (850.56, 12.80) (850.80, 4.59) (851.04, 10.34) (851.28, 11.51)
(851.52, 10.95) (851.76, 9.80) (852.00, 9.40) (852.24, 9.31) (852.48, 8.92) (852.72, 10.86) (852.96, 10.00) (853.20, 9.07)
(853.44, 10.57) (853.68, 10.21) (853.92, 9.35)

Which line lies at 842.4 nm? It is Mg II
